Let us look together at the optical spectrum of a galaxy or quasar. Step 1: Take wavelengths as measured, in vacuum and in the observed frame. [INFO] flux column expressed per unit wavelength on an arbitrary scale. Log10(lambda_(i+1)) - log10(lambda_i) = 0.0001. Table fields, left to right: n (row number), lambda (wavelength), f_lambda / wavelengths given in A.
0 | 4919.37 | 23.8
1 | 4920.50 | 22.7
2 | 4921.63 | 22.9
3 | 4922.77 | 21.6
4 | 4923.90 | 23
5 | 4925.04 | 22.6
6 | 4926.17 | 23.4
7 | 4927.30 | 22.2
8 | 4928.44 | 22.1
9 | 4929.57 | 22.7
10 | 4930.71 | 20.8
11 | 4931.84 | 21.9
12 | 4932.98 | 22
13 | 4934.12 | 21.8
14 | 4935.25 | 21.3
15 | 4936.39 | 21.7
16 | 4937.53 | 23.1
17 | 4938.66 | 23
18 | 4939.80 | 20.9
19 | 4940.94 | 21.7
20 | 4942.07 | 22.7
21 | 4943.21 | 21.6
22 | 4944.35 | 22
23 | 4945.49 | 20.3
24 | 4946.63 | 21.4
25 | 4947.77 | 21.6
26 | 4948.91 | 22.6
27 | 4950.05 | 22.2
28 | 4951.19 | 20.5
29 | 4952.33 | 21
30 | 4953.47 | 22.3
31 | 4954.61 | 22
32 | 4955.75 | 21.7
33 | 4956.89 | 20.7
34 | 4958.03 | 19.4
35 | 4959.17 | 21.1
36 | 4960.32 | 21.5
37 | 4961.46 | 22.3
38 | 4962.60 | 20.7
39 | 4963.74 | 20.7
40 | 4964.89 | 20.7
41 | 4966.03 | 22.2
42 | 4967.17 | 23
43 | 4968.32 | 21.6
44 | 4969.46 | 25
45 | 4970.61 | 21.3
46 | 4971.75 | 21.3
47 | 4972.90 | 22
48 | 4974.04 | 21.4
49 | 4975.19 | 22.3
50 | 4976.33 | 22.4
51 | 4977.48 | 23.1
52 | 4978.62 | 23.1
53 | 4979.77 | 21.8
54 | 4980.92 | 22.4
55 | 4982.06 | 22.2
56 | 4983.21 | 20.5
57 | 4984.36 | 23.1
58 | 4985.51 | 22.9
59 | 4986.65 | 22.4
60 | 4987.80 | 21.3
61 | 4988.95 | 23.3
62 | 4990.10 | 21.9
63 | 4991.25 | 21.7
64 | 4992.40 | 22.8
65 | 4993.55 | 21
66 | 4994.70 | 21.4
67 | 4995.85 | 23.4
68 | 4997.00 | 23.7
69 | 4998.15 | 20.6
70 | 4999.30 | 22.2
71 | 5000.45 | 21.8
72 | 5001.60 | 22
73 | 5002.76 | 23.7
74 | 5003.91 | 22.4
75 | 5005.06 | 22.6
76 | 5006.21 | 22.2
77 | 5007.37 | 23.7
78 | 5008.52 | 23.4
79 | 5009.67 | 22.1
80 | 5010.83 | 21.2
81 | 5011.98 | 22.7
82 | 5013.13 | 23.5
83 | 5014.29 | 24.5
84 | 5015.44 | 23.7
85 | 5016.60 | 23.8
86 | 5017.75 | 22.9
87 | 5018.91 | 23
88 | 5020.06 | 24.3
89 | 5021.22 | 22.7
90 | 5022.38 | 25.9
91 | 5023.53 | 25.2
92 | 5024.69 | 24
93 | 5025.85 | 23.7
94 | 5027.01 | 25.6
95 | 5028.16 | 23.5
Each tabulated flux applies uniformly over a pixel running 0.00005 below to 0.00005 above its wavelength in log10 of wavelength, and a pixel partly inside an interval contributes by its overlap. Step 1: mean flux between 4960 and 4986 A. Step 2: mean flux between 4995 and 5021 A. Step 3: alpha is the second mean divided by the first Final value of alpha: 1.04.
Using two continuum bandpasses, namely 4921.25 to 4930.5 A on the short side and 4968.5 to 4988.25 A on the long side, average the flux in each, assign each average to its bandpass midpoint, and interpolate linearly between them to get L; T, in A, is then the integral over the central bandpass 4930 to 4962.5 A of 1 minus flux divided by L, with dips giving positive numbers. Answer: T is 1.1 A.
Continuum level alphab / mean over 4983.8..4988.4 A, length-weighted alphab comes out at 22.4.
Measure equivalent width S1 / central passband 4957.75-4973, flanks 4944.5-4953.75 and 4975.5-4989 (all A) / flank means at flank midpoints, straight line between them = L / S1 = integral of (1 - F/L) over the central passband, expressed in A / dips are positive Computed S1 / 0.2 A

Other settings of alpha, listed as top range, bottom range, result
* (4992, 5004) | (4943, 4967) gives 1.04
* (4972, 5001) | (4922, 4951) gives 1.01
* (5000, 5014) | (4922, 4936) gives 1.02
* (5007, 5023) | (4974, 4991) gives 1.05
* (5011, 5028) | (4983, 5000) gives 1.08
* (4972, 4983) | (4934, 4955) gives 1.02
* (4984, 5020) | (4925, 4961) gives 1.04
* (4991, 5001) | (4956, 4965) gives 1.06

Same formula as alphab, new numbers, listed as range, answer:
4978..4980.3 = 22.5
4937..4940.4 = 22.3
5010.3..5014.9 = 23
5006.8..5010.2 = 23.1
